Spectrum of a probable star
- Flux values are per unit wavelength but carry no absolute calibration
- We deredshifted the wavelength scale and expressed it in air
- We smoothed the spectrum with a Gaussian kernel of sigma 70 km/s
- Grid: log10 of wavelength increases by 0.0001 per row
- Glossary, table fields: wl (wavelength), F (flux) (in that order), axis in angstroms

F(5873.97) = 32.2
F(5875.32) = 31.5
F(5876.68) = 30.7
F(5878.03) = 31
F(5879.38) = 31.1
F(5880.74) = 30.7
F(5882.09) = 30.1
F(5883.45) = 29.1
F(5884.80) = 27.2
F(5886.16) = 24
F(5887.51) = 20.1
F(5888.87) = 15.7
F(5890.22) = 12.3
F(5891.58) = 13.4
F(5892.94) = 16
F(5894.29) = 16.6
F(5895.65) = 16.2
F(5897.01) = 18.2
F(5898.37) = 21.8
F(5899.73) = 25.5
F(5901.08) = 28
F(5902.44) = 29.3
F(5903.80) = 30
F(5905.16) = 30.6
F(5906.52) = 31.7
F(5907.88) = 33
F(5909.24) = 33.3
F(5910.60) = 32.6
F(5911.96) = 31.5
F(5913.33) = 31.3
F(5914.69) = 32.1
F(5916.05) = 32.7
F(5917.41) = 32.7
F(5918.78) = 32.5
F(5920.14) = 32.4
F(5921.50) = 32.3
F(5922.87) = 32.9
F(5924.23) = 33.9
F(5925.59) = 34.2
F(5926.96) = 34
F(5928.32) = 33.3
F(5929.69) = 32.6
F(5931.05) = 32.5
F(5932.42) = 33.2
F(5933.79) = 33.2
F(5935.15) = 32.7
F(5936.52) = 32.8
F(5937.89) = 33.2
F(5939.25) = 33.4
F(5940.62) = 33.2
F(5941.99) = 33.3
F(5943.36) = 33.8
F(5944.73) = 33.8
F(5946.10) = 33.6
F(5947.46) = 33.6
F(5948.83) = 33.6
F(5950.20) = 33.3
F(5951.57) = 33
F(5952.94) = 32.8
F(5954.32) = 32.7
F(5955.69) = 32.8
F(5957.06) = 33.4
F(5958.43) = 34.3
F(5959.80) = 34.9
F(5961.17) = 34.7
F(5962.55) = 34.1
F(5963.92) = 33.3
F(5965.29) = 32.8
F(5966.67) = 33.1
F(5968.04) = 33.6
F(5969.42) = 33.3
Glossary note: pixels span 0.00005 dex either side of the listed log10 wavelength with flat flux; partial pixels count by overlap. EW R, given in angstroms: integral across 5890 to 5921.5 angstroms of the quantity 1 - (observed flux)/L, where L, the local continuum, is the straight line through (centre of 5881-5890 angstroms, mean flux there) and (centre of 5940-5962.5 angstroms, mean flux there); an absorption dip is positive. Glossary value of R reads 0.2 angstroms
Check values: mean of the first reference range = 24.1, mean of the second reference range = 33.6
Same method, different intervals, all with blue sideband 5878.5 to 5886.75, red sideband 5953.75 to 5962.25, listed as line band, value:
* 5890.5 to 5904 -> 4.0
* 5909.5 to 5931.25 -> -1.0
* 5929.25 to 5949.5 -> -0.4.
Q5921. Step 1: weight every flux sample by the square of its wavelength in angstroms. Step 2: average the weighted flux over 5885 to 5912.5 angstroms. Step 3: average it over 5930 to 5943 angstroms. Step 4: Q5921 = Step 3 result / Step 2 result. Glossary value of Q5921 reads 1.39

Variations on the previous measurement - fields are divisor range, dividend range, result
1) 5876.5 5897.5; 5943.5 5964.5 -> 1.53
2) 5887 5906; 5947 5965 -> 1.62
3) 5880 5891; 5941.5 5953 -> 1.45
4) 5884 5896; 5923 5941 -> 1.86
